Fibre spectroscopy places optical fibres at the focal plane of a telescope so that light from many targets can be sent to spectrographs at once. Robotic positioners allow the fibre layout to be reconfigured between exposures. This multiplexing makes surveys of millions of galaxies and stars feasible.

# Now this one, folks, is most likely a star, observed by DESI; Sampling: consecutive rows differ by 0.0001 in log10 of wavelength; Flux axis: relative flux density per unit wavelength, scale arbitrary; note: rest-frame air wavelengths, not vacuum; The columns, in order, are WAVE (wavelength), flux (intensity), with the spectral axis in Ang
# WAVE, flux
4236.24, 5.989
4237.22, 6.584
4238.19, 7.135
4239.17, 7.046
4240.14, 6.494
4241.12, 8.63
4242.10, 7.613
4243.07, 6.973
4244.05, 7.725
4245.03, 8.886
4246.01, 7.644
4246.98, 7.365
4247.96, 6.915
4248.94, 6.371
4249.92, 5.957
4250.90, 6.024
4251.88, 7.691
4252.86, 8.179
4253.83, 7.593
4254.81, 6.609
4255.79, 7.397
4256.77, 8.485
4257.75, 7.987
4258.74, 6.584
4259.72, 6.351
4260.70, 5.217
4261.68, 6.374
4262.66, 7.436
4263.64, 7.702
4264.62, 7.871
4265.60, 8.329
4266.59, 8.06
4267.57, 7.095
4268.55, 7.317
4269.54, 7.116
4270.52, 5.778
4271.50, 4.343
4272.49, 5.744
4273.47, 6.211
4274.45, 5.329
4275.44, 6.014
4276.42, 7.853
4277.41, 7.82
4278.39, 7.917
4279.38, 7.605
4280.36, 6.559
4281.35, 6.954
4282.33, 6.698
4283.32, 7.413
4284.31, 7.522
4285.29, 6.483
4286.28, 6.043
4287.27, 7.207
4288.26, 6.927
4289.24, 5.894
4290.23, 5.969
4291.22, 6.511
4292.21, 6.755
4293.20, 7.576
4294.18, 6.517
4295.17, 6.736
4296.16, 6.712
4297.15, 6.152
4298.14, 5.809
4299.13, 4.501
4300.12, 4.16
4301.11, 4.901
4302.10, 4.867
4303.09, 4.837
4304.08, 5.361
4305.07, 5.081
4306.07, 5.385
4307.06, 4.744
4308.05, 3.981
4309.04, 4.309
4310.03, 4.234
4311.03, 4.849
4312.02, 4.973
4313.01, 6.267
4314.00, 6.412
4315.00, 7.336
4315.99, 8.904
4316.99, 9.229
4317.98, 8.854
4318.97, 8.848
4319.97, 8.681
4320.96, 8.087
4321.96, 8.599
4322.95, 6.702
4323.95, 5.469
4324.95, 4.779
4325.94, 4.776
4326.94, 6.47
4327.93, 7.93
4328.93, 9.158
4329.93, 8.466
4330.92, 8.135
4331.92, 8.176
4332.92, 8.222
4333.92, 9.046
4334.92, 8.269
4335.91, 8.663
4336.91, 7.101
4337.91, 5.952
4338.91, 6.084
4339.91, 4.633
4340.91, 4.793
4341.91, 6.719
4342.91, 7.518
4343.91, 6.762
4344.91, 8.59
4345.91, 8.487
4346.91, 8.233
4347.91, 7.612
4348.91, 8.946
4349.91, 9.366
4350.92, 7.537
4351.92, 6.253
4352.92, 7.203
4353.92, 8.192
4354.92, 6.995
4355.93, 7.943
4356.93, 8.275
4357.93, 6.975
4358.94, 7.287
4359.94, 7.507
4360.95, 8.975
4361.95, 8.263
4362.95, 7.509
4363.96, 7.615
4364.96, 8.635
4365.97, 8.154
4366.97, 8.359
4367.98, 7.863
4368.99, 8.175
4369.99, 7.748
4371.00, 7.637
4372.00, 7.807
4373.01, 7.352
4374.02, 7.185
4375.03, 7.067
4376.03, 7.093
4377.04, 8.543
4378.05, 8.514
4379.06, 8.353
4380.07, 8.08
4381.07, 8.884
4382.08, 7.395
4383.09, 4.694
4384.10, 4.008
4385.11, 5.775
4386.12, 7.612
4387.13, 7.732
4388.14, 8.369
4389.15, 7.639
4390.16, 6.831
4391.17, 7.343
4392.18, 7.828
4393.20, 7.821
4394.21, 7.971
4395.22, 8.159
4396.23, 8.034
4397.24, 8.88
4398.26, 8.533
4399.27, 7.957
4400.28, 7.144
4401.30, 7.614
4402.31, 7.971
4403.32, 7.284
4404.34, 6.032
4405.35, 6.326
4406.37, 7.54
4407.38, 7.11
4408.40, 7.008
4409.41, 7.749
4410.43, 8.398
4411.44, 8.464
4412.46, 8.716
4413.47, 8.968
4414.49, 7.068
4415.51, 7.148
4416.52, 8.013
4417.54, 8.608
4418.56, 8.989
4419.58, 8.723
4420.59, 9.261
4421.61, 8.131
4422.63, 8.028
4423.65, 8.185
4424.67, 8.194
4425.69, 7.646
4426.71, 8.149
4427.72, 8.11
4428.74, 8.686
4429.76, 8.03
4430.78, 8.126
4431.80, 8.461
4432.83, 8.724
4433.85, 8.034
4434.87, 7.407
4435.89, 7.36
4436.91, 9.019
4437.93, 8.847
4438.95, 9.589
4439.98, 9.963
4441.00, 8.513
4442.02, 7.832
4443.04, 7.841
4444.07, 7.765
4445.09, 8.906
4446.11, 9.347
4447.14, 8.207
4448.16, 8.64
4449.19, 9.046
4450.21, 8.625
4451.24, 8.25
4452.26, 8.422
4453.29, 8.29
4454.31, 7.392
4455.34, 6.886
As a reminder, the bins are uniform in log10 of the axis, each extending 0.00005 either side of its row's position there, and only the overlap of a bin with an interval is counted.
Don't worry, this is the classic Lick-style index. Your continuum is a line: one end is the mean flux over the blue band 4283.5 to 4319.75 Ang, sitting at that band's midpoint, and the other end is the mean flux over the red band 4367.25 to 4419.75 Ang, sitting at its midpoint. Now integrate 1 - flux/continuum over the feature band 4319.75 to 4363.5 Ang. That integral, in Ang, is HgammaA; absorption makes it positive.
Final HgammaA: -4.3 Ang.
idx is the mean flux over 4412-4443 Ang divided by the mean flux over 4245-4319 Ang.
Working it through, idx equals 1.3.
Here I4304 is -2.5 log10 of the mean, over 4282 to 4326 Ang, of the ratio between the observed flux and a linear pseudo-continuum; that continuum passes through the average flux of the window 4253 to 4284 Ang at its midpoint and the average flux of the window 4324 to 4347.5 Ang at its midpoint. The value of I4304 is 0.13 mag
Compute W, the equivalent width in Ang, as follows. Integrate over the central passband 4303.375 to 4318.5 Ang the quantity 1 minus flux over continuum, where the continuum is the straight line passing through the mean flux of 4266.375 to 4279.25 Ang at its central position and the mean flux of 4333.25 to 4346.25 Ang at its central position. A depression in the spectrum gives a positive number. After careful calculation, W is 2.1 Ang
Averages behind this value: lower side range 6.66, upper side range 7.12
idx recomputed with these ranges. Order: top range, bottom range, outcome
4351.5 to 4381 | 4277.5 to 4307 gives 1.25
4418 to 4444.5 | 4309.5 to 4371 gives 1.12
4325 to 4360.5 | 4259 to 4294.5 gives 1.10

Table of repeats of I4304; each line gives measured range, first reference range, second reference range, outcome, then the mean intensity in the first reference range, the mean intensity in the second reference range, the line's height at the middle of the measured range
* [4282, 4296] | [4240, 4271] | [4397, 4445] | 0.106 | 7.25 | 8.09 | 7.42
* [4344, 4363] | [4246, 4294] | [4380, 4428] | -0.069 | 6.9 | 7.71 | 7.41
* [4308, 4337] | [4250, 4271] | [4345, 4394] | 0.036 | 7.18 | 7.67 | 7.46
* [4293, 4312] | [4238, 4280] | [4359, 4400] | 0.356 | 7.09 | 7.69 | 7.3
